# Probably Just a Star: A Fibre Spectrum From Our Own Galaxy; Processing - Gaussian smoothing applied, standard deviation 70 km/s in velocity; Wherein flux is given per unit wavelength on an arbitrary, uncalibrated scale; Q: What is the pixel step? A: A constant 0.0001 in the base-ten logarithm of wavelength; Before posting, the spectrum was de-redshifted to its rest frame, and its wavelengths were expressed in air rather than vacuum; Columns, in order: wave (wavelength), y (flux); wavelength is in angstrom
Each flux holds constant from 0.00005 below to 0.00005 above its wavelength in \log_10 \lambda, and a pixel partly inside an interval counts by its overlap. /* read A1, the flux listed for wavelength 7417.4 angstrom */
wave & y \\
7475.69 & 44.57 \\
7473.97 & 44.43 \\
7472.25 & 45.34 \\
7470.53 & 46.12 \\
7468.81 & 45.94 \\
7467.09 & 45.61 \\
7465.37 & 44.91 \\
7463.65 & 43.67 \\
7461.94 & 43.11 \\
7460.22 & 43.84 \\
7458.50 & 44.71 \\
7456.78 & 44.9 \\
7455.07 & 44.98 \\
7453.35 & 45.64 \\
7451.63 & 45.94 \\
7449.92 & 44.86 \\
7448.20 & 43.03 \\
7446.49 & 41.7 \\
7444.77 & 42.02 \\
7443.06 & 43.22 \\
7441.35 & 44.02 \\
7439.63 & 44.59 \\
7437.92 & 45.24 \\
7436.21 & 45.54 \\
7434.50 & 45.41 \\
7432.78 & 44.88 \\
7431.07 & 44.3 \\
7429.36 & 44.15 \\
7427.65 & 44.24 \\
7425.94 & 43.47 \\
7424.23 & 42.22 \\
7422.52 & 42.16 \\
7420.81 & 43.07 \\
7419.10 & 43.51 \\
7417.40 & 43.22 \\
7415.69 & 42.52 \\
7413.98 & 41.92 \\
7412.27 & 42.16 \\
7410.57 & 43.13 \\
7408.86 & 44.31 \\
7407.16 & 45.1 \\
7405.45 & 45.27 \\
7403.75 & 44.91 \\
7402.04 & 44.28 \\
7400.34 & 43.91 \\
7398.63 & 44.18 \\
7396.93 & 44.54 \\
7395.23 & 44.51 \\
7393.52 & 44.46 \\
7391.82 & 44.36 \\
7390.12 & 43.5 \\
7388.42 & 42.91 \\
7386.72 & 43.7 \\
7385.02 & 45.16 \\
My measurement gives 43.22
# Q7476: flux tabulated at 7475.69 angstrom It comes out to 44.57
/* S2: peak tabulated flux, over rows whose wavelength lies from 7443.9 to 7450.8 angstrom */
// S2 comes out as 44.86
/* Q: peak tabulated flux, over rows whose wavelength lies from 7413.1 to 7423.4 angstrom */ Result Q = 43.51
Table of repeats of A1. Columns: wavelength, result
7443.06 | 43.22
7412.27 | 42.16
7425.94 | 43.47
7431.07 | 44.3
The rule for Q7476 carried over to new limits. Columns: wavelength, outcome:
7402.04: 44.28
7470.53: 46.12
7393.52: 44.46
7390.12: 43.5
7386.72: 43.7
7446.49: 41.7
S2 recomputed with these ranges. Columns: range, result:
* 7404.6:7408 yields 45.27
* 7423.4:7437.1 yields 45.54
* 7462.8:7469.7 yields 45.94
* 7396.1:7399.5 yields 44.54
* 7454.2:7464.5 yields 44.98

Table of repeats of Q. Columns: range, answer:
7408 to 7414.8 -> 44.31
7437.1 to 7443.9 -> 45.24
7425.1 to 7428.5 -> 44.24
